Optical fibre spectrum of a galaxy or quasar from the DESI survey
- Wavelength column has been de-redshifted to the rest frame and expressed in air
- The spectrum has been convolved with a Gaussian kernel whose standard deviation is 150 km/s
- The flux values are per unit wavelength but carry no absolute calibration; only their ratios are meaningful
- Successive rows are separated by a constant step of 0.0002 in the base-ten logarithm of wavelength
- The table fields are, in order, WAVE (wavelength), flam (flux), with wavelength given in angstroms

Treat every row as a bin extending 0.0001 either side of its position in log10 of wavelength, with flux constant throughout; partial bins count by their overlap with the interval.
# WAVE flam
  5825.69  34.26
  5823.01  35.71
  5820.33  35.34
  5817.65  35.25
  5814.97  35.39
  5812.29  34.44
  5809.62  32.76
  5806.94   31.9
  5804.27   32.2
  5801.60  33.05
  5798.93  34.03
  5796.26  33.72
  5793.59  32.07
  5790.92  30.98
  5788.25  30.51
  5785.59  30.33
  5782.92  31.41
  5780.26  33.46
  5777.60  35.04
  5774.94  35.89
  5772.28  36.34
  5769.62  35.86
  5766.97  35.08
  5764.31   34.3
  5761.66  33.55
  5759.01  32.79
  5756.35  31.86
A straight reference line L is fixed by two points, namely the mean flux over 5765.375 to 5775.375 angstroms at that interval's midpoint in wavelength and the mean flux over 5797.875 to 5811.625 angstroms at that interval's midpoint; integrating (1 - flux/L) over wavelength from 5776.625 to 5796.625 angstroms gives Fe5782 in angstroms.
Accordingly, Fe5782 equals 1.3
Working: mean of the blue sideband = 35.7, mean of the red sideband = 32.9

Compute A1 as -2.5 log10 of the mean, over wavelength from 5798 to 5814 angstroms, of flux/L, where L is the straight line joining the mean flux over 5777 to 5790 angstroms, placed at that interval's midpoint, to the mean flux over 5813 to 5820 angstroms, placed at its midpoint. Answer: 0.03 mag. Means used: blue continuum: 31.9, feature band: 33.1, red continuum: 35.2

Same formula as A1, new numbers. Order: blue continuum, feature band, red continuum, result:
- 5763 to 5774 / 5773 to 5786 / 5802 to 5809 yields 0.03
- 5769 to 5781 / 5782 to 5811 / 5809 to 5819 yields 0.09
